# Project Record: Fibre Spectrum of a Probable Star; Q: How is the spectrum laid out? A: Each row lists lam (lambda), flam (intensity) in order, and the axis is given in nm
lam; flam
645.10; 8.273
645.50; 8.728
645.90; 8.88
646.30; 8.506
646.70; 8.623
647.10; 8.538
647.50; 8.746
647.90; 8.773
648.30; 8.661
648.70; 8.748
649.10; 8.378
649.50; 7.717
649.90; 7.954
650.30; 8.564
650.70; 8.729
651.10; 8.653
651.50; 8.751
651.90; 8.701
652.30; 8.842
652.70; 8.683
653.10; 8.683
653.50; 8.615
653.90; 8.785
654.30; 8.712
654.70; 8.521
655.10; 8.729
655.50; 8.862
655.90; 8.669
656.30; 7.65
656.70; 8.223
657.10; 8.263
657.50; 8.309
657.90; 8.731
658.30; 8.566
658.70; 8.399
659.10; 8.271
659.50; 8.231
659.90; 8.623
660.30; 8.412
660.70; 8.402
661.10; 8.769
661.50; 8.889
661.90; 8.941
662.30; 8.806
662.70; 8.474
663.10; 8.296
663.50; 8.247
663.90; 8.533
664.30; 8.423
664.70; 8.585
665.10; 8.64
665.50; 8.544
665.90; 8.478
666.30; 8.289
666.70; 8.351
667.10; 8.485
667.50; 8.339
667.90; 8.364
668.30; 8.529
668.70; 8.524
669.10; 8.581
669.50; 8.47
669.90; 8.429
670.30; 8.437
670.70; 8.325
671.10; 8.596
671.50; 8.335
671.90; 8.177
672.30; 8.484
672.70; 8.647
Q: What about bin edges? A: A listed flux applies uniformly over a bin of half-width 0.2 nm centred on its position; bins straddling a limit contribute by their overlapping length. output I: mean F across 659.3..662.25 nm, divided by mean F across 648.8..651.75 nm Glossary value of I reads 1.02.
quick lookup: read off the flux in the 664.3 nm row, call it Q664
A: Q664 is 8.423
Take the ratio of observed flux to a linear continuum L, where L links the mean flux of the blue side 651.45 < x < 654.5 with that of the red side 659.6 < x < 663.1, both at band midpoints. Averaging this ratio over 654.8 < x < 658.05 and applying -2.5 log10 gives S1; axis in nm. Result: 0.03 mag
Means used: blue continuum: 8.72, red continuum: 8.63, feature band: 8.43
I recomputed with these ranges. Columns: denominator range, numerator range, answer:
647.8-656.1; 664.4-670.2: 0.98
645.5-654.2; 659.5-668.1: 0.99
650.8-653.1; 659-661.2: 0.97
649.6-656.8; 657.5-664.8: 1.00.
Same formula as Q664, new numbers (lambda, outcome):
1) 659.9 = 8.623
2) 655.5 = 8.862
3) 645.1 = 8.273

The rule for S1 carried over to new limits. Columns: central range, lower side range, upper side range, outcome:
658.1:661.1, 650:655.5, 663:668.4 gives 0.01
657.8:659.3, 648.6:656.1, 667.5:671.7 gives 0.01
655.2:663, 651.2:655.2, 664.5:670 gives 0.01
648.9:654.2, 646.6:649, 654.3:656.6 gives 0.00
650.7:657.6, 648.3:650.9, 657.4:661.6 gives -0.02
